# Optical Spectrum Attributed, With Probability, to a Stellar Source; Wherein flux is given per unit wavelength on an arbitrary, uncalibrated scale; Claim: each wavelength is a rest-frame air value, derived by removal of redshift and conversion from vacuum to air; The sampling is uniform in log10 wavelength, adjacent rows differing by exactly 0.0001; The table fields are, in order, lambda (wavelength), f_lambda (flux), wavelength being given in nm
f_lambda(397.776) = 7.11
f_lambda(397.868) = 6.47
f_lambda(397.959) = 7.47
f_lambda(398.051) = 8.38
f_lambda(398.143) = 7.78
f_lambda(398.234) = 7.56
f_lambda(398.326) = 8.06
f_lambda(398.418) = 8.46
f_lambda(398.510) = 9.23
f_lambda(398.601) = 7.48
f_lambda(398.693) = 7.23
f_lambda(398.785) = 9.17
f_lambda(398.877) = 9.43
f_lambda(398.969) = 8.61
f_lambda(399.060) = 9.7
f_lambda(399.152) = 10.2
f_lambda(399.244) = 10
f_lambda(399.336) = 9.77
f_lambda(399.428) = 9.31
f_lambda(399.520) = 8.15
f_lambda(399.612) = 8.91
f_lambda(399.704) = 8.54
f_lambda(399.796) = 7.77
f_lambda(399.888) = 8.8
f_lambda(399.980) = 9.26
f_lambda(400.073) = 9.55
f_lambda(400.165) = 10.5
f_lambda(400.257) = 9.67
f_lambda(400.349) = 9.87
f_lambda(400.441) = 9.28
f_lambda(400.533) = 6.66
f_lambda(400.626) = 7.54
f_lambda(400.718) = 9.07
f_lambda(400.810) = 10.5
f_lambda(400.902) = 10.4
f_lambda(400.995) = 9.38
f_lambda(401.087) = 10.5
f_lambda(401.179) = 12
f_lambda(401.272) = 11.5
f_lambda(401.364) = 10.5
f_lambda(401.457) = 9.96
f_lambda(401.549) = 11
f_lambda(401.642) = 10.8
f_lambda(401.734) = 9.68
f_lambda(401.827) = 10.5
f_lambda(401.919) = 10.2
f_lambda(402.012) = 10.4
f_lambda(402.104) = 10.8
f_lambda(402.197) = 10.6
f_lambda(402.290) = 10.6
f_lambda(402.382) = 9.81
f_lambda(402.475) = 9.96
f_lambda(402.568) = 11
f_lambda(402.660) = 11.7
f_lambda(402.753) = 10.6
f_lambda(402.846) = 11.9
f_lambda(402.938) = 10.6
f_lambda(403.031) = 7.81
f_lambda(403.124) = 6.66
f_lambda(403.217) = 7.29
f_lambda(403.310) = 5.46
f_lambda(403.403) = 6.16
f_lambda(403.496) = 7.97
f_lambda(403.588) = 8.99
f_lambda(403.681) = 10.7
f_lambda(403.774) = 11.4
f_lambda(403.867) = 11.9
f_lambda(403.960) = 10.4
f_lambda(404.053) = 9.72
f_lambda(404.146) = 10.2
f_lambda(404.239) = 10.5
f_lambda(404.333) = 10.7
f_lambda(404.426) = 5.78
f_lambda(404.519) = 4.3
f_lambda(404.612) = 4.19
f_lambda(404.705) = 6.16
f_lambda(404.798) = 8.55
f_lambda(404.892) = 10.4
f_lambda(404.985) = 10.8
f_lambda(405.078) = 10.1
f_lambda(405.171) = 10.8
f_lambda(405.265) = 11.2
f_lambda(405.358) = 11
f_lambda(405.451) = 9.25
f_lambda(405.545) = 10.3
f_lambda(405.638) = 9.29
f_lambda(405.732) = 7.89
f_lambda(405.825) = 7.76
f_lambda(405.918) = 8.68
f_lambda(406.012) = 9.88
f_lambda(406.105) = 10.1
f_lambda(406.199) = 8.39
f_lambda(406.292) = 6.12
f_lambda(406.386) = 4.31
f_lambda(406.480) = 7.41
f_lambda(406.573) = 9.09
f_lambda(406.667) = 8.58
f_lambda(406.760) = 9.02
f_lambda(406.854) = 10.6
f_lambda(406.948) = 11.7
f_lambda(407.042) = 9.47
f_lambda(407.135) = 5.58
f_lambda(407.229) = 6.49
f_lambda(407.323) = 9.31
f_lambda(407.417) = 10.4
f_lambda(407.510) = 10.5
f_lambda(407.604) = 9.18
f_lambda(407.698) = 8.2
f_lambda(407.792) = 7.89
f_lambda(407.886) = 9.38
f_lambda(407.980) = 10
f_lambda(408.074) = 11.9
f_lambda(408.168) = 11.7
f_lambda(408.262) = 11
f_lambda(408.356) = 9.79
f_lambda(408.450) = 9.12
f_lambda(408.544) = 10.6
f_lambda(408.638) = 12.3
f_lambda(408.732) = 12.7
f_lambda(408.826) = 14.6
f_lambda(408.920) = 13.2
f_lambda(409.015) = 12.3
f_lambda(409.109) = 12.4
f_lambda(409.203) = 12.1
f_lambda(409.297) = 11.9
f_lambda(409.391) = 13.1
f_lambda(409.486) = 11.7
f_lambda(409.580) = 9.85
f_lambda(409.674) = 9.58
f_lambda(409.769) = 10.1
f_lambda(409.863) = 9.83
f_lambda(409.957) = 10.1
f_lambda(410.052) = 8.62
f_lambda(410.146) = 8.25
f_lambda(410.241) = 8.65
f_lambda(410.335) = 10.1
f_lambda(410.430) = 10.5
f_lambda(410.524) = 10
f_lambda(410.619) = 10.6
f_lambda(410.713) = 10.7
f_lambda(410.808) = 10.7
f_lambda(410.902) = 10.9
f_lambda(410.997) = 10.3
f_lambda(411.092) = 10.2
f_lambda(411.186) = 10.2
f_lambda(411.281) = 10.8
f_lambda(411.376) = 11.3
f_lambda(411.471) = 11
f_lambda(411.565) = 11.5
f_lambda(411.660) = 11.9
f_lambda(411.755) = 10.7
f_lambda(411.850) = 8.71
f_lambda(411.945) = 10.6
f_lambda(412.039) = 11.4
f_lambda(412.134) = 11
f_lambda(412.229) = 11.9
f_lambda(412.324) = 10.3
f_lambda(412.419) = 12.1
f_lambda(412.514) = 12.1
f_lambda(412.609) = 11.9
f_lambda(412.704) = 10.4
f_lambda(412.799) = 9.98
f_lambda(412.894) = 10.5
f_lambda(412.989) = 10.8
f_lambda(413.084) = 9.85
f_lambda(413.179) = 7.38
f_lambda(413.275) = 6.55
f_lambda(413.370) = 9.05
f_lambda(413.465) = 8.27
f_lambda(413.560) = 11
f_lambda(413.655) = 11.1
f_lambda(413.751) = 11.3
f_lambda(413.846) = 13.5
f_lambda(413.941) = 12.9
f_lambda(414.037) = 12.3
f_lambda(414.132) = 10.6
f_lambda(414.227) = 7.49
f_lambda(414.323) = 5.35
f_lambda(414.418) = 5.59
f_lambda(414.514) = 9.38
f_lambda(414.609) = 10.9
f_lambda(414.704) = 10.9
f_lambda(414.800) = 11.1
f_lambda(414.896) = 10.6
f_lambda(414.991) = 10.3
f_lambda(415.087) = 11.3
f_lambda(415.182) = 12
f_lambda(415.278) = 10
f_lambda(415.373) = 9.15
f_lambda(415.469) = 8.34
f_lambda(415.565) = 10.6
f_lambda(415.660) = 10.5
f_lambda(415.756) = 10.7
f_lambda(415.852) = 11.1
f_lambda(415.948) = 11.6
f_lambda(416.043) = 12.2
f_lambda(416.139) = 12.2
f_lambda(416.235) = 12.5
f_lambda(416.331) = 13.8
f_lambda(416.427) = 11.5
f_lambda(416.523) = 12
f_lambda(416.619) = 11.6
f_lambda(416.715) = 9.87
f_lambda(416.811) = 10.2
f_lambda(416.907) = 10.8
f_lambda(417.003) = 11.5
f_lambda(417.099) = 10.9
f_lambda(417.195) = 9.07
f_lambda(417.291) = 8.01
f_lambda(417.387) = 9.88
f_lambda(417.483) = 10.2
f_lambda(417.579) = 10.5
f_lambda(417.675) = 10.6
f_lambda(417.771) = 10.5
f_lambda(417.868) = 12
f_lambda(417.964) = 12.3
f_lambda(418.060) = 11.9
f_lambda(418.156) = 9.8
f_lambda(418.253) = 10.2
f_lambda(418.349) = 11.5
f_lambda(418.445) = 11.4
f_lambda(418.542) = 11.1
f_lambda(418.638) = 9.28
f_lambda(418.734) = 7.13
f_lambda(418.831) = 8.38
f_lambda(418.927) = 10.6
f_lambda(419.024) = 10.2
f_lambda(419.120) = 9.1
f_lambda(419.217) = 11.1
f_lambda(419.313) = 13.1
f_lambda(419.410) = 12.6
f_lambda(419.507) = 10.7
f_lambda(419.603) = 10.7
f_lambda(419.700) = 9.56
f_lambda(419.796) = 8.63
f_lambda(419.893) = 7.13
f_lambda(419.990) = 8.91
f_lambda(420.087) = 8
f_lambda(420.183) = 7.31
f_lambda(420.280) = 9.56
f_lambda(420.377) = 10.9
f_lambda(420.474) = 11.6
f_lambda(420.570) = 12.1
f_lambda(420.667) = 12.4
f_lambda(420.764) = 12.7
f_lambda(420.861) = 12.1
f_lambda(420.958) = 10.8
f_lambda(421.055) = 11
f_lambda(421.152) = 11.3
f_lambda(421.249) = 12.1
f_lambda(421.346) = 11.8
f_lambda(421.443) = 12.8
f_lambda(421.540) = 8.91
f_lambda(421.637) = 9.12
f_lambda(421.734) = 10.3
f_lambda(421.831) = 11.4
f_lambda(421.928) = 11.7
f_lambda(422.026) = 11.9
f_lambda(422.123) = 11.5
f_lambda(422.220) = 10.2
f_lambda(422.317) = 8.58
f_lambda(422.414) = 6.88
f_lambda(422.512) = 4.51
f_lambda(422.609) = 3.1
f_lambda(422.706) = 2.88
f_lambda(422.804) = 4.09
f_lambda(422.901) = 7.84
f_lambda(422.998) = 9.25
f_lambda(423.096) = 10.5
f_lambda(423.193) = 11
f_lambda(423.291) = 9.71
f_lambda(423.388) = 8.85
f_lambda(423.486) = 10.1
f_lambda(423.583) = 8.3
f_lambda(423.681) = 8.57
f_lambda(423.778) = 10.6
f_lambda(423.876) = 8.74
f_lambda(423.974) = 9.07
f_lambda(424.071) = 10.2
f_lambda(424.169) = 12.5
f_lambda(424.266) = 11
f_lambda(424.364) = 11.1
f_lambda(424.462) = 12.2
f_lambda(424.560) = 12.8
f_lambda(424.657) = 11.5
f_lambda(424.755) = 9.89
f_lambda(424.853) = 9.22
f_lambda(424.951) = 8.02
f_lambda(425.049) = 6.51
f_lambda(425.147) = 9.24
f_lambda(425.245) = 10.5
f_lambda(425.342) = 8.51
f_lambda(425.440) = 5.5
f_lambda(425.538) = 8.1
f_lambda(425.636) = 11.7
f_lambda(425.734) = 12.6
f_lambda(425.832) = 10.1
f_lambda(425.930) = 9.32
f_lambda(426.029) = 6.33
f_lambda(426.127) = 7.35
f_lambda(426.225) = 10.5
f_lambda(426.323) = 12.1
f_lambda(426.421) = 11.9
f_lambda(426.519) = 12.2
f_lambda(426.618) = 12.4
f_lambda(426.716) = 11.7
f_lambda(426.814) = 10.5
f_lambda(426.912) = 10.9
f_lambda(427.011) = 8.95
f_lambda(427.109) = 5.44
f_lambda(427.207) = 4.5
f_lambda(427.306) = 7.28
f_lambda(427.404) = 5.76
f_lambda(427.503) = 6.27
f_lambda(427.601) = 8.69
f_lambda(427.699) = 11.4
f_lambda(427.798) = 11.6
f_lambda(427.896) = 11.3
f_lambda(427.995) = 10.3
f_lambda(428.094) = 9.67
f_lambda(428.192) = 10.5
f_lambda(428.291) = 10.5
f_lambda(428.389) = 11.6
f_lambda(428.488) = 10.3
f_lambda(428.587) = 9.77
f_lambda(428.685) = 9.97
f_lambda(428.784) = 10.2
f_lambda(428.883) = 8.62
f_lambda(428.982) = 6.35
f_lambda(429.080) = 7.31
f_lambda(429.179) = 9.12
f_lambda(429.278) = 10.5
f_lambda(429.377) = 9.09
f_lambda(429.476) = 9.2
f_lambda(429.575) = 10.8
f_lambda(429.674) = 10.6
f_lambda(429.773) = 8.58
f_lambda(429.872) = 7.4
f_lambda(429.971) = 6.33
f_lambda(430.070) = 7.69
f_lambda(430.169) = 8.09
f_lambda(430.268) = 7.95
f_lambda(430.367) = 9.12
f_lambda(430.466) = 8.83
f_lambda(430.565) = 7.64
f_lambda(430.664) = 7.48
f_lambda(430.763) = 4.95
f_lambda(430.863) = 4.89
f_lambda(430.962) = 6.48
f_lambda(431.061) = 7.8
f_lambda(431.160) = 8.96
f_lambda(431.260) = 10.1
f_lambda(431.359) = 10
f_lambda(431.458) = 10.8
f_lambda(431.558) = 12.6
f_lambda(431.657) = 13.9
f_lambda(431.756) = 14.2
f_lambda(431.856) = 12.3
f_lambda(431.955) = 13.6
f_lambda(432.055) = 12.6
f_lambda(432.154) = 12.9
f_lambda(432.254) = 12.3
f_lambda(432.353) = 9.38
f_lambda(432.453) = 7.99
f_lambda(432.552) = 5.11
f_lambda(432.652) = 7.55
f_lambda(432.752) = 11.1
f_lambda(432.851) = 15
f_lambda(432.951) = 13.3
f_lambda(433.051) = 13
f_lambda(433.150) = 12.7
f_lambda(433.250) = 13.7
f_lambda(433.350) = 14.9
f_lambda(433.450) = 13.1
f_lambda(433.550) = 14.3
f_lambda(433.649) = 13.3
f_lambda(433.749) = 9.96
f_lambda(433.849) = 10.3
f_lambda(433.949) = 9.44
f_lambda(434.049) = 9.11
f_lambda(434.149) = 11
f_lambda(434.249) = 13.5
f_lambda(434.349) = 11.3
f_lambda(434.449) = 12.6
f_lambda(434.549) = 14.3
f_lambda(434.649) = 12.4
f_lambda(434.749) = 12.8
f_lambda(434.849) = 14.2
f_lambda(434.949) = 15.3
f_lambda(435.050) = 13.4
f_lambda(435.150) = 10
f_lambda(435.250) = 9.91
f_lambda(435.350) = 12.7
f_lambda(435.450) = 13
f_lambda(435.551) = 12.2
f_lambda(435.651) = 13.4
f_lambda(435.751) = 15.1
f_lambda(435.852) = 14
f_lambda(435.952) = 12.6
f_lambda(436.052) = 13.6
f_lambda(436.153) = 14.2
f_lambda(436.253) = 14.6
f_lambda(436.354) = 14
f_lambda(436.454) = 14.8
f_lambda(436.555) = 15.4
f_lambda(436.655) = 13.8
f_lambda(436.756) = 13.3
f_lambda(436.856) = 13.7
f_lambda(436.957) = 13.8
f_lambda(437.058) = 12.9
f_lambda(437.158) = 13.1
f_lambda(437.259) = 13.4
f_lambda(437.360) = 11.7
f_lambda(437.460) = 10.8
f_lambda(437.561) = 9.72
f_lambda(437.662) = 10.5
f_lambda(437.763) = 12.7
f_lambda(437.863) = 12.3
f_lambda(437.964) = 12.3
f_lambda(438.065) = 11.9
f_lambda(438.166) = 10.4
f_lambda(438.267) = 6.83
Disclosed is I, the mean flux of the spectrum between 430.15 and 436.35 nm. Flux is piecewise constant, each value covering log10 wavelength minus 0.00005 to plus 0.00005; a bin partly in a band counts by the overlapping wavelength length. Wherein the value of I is 11.4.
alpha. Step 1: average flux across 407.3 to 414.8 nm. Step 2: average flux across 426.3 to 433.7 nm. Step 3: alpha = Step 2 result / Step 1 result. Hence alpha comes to 1.0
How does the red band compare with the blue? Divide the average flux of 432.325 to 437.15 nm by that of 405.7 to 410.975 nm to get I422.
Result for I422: 1.3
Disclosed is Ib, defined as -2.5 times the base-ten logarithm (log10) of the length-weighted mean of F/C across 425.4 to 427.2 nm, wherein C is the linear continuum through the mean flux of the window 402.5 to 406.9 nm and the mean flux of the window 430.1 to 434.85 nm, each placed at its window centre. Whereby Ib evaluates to 0.072 mag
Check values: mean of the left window 8.97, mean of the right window 10.9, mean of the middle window 9.76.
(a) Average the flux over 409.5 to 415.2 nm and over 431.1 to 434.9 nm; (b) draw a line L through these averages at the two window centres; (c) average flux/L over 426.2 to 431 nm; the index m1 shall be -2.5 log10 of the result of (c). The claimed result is 0.26 mag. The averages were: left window 10.3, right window 11.8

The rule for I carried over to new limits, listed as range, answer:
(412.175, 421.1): 10.5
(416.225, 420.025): 10.5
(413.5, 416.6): 10.7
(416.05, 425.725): 10.1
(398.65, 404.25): 9.62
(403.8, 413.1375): 10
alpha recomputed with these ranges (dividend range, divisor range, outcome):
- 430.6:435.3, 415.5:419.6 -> 1.04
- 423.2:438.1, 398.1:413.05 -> 1.09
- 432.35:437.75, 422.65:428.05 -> 1.32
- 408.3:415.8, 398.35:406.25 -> 1.12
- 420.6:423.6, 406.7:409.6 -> 0.91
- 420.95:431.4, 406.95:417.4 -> 0.88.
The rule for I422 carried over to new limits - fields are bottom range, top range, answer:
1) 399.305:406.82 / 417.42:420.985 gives 1.12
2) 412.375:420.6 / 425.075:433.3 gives 0.93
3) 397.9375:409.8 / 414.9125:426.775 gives 1.07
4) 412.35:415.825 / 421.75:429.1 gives 0.92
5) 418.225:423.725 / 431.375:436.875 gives 1.28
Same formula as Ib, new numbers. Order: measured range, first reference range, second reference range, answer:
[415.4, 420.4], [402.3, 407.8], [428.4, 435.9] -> -0.07 mag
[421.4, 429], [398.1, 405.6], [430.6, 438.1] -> 0.19 mag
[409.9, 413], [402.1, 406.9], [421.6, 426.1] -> -0.16 mag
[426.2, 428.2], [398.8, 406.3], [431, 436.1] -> 0.18 mag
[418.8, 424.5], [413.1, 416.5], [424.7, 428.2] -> -0.01 mag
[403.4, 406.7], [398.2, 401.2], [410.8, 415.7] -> 0.08 mag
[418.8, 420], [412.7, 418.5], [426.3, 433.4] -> 0.02 mag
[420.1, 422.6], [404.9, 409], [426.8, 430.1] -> -0.13 mag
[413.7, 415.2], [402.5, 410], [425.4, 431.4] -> -0.10 mag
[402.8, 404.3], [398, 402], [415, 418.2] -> 0.05 mag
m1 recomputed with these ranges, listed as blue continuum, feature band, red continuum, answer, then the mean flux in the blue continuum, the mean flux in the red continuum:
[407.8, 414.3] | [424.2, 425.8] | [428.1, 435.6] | 0.07 mag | 10.7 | 10.6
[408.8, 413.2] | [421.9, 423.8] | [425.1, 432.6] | 0.17 mag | 10.8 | 9.44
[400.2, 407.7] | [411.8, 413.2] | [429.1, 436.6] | -0.08 mag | 9.31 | 11.2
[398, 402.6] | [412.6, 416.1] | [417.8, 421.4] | 0.01 mag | 9.47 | 10.6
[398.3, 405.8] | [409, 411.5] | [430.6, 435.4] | -0.07 mag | 9.39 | 11.3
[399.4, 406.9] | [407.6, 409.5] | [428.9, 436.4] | -0.17 mag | 9.3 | 11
